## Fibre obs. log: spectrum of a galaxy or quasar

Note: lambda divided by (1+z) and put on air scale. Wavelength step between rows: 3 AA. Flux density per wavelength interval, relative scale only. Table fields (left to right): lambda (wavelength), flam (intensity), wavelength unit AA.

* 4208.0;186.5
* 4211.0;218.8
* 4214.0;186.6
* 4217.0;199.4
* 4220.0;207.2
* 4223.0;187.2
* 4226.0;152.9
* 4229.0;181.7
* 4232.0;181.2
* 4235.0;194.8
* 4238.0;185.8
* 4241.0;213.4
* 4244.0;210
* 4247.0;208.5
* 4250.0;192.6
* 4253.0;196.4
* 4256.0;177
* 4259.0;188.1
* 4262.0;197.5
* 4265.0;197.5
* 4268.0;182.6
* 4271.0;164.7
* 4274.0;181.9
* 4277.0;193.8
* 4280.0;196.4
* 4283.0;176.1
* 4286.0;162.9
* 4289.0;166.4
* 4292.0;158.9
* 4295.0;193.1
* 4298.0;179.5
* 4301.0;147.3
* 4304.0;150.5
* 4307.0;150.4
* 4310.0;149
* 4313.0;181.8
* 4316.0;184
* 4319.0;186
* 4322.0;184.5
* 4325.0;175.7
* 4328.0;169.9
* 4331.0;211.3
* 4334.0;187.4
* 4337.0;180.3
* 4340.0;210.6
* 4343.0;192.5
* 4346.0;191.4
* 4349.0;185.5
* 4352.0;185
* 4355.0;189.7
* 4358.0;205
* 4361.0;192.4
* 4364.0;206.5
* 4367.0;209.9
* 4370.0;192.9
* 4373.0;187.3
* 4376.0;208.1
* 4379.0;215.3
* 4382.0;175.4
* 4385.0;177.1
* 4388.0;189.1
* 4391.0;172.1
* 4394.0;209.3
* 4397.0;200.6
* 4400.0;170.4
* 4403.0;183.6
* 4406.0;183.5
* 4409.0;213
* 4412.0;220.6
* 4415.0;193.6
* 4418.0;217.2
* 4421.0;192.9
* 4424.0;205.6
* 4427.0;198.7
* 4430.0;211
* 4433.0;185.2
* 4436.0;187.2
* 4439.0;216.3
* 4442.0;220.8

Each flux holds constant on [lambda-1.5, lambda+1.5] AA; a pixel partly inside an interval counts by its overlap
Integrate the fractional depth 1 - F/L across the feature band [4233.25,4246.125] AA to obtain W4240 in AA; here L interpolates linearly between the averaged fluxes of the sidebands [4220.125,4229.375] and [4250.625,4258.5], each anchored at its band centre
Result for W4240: -1.3 AA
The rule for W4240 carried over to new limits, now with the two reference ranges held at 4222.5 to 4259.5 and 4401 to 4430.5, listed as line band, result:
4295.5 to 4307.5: 2.1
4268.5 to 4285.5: 1.0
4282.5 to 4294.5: 1.6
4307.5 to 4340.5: 2.3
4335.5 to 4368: 0.3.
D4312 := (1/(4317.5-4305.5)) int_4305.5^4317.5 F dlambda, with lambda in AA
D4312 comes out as 166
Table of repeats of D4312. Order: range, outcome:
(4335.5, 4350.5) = 192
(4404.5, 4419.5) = 206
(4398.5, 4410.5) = 188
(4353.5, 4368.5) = 201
